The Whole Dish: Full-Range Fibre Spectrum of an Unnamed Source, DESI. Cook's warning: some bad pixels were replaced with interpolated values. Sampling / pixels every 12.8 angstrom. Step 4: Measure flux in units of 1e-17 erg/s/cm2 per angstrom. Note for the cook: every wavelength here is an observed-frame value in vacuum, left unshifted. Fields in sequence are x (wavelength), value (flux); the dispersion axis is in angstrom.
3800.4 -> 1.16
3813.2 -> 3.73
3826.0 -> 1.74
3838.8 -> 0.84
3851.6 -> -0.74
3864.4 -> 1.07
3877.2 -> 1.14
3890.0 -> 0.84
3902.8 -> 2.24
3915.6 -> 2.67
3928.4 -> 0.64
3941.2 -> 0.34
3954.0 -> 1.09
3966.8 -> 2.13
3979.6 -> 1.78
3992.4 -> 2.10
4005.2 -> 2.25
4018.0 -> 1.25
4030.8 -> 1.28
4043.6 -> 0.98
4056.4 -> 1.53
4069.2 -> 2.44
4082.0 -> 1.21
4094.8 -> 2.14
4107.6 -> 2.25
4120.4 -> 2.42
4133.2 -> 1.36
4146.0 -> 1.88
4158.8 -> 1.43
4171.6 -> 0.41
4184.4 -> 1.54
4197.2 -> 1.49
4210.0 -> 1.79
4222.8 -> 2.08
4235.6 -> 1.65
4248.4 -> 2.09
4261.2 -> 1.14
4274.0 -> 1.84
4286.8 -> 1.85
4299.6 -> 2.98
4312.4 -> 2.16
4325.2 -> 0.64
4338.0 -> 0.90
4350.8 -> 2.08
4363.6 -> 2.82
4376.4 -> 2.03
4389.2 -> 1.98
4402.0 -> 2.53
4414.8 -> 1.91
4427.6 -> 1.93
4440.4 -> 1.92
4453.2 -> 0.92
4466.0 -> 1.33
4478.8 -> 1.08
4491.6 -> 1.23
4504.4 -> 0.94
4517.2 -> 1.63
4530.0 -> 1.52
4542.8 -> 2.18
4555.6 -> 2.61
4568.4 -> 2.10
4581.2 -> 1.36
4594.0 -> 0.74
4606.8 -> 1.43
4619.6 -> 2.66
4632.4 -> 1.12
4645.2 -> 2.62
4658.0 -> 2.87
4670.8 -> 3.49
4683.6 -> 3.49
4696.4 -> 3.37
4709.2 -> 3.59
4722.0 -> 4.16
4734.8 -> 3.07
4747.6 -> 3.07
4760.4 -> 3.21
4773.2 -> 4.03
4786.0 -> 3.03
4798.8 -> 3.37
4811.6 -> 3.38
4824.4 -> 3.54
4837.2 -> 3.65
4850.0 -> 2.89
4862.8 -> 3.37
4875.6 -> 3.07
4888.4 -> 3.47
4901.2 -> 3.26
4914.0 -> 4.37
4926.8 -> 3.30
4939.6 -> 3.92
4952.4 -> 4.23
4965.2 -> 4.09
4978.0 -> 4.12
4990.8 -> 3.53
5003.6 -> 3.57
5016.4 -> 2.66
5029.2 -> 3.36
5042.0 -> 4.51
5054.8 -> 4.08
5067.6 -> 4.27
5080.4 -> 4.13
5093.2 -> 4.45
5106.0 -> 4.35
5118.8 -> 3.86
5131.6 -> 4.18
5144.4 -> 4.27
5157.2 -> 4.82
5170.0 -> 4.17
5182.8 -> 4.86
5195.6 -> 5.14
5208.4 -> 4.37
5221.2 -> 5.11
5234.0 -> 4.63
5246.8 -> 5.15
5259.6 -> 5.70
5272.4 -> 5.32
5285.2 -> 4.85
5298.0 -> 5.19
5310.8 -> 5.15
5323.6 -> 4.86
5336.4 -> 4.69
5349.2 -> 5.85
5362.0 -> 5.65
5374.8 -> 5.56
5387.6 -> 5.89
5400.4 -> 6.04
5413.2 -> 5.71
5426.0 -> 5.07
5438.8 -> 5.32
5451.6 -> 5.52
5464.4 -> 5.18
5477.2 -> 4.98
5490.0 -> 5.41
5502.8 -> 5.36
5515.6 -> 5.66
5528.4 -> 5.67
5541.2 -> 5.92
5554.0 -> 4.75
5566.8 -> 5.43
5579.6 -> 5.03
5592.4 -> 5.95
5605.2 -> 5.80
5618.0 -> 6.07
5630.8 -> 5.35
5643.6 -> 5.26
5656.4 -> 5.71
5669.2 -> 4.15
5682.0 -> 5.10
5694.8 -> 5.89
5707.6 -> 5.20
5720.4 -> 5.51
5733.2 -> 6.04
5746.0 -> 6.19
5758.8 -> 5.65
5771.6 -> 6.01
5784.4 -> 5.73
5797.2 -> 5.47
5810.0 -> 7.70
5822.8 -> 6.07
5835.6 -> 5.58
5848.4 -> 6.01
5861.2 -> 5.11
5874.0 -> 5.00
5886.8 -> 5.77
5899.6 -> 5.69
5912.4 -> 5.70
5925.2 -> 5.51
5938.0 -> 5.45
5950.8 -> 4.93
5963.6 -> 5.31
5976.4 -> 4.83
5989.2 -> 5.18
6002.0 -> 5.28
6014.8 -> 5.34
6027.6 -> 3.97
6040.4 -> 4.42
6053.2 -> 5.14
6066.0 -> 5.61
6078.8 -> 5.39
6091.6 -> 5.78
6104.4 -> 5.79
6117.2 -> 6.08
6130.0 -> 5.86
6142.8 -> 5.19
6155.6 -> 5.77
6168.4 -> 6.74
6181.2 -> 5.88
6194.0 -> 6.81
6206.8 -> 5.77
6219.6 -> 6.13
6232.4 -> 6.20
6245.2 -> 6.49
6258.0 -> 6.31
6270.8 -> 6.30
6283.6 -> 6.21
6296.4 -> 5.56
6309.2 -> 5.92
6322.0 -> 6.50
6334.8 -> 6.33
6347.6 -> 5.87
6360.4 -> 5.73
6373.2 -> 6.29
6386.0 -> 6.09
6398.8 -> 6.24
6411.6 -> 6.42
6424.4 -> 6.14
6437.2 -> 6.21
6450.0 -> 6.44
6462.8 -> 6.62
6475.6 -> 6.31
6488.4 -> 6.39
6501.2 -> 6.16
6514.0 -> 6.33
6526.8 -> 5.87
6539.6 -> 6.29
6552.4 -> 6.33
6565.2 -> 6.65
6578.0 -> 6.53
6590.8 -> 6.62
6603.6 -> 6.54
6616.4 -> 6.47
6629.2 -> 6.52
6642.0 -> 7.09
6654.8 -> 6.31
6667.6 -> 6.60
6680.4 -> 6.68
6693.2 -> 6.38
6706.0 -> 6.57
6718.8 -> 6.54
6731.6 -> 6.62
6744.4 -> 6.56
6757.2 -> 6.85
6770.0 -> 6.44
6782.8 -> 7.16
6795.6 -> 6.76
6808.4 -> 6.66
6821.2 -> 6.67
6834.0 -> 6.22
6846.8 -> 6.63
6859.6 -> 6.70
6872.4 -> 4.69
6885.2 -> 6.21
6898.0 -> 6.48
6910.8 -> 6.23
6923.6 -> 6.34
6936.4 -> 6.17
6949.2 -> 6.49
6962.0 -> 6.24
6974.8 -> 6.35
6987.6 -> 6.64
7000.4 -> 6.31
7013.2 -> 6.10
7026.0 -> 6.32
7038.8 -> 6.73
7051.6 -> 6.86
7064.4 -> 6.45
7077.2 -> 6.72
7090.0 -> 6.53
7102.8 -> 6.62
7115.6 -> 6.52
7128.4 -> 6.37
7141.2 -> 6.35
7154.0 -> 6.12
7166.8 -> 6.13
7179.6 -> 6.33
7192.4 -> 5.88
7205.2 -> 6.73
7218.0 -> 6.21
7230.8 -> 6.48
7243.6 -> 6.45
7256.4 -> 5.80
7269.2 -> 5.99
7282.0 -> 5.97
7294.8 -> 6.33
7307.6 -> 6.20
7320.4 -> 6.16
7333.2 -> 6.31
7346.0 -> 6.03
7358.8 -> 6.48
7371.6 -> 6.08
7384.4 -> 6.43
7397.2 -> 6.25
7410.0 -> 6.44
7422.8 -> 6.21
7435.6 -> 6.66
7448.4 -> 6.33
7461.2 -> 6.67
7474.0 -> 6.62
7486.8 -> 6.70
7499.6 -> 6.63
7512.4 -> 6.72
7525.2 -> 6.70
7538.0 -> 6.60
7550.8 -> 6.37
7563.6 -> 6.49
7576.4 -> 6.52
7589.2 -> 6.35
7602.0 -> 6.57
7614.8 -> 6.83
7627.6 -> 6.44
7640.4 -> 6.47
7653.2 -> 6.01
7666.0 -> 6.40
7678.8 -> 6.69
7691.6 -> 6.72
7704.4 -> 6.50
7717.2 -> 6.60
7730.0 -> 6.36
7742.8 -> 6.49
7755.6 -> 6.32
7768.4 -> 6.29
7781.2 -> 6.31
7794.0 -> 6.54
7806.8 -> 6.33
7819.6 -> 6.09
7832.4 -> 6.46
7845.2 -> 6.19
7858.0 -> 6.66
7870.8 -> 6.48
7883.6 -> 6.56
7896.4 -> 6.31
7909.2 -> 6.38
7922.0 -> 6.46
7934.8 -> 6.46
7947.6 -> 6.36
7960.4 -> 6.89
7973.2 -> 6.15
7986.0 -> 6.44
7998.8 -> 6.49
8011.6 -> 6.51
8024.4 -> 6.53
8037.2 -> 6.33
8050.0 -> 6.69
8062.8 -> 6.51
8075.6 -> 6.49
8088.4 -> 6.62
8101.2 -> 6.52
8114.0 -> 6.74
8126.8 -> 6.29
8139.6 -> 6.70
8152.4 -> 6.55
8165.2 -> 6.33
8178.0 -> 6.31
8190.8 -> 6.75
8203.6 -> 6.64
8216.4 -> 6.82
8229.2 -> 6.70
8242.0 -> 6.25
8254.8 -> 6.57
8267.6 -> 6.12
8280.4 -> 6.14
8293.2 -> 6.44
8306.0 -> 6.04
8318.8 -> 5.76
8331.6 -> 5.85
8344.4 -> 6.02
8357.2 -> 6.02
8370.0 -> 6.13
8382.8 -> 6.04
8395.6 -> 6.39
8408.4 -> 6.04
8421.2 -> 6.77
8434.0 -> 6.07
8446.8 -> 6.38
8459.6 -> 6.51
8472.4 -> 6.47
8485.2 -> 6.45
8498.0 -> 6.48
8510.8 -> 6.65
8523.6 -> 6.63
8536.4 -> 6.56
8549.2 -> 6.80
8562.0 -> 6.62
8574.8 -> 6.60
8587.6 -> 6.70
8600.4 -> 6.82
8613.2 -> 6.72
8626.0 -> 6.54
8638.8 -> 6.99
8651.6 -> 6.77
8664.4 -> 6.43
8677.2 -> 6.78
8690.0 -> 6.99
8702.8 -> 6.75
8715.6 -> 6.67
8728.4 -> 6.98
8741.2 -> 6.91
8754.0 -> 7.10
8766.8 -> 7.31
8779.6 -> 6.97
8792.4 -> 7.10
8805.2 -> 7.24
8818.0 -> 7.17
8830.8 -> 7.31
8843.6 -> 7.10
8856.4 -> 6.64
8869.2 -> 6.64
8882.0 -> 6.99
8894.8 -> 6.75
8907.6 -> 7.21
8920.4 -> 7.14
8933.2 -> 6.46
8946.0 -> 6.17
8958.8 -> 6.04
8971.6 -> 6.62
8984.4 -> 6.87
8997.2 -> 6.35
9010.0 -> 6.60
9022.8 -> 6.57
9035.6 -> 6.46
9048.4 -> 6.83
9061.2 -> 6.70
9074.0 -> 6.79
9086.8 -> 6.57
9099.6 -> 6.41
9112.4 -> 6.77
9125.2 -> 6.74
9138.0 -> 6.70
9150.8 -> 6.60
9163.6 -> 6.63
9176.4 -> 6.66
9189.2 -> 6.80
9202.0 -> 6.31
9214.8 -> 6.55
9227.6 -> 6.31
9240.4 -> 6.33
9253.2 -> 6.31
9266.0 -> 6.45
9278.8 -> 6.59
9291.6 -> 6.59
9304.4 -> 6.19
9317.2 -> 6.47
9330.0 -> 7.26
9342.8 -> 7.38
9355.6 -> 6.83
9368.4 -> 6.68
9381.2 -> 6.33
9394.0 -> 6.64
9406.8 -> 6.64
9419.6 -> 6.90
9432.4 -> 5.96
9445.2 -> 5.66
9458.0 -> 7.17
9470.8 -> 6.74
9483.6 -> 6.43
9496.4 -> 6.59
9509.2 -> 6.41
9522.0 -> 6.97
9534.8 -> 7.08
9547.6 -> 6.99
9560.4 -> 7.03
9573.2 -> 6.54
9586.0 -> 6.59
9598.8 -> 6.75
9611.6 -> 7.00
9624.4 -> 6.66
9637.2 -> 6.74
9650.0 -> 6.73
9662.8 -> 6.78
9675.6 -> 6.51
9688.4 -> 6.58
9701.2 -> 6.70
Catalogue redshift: 0.17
